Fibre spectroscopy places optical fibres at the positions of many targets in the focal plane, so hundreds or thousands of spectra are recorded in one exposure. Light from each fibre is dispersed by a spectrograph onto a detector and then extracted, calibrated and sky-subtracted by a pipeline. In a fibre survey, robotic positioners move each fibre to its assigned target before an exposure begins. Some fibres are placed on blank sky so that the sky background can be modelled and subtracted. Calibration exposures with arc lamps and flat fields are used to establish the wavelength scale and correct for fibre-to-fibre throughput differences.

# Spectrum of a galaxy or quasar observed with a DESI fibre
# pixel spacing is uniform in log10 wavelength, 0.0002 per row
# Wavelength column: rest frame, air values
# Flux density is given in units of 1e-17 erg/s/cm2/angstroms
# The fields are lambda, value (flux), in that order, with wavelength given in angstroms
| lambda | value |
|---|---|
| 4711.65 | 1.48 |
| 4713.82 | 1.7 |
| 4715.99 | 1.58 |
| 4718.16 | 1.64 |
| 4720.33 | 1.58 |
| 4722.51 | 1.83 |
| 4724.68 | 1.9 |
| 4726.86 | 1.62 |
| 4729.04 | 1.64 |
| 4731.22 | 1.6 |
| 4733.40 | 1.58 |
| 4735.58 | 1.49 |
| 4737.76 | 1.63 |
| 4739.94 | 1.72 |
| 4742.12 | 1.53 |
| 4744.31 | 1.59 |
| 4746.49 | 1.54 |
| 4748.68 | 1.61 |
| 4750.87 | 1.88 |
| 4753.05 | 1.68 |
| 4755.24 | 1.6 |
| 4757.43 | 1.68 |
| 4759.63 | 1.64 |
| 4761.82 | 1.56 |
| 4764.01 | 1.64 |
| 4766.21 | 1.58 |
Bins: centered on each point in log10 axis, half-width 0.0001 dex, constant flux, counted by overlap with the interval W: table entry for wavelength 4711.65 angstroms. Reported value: 1.48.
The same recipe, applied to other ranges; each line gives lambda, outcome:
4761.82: 1.56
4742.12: 1.53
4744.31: 1.59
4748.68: 1.61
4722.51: 1.83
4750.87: 1.88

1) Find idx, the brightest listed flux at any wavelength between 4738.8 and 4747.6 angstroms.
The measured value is 1.72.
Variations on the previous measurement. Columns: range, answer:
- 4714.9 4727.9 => 1.9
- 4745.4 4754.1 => 1.88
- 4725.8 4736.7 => 1.64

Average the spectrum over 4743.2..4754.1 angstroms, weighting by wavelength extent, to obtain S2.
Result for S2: 1.66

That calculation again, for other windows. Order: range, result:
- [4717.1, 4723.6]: 1.68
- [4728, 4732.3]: 1.62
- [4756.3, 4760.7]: 1.66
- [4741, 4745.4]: 1.56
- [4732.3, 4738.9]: 1.57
